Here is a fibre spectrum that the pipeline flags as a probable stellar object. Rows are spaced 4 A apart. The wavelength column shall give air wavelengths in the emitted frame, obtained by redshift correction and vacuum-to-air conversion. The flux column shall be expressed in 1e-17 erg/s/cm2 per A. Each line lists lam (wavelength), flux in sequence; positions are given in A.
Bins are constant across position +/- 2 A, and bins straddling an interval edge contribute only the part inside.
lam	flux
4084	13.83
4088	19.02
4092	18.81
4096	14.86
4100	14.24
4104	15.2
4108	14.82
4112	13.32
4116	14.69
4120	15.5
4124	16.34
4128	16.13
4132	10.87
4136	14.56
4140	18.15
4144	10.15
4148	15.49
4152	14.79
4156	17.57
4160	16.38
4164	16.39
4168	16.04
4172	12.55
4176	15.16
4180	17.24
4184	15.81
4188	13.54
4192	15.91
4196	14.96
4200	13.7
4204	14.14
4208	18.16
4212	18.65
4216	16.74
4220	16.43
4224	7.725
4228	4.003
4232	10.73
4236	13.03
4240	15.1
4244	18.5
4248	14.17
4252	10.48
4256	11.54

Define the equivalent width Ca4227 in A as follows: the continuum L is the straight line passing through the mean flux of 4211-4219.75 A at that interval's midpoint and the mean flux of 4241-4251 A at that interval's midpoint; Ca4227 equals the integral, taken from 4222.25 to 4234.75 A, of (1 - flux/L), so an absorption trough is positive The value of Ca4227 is 6.6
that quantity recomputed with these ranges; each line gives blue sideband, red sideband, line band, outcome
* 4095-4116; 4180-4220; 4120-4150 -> 0.63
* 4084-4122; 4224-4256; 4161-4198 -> -4.90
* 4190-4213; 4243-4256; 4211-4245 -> 3.42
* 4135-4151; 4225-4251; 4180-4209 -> -4.02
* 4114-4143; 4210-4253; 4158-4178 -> -1.32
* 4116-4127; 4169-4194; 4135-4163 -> 0.10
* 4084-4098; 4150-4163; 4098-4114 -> 2.33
